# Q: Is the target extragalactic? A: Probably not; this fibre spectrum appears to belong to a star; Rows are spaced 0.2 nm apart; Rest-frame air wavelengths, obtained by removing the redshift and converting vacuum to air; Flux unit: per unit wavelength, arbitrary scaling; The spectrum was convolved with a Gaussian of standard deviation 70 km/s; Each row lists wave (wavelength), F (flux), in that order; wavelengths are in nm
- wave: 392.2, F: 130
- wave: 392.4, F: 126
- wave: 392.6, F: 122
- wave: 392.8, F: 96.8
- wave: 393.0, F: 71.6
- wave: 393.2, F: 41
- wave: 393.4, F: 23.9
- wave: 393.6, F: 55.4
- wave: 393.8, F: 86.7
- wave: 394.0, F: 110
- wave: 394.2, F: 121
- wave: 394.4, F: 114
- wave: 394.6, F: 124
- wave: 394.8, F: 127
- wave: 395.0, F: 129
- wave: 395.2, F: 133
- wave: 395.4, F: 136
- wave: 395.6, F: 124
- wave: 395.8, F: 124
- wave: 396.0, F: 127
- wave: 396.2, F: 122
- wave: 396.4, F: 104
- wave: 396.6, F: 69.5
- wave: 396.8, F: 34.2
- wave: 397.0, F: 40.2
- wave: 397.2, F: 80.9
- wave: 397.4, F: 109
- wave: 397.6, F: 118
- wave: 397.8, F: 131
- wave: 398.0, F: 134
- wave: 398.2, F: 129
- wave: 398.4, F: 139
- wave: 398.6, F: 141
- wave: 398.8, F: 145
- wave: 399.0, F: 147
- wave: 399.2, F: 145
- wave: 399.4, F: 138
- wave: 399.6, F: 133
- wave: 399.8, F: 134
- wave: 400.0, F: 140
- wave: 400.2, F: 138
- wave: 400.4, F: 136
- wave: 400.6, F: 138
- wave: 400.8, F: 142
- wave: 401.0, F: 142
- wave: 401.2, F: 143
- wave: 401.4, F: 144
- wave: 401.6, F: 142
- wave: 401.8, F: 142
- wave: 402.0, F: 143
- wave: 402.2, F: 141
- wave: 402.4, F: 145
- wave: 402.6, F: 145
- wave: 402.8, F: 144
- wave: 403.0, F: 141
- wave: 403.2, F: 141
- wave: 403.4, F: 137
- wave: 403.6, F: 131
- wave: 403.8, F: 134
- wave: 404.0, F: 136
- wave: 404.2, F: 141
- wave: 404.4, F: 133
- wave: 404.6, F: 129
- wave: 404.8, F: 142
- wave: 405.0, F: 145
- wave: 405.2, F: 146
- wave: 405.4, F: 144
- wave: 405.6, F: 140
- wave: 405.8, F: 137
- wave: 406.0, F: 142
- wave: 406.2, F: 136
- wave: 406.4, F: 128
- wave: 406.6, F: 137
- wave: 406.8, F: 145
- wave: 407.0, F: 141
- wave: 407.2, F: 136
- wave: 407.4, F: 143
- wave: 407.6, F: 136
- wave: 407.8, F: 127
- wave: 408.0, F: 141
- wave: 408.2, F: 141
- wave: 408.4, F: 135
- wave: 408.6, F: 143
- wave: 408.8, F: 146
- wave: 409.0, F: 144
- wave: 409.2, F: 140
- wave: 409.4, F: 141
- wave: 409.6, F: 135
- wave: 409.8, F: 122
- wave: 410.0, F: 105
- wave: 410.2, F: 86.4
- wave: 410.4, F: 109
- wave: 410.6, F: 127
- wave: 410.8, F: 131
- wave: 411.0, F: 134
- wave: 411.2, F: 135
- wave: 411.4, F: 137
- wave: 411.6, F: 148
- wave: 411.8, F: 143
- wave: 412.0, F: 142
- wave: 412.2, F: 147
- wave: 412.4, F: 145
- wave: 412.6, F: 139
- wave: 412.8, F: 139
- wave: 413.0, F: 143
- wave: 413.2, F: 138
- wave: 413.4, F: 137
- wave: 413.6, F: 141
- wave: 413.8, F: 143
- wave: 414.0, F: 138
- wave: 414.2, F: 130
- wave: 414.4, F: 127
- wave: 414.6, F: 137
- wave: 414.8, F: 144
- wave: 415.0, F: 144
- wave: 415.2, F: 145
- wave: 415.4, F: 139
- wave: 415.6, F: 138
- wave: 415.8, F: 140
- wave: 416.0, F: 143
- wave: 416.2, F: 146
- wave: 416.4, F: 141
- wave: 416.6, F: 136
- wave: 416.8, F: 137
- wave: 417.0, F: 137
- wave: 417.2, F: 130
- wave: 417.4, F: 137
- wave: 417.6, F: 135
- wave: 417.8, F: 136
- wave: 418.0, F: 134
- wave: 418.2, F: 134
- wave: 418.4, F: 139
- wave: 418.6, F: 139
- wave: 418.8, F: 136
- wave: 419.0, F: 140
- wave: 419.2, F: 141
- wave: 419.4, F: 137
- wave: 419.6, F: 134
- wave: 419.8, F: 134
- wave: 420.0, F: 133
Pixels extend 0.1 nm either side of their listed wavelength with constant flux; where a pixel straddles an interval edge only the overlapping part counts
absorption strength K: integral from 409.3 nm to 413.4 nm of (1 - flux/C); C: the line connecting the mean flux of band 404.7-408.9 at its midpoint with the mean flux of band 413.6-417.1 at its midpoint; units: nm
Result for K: 0.20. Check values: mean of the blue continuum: 140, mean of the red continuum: 139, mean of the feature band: 132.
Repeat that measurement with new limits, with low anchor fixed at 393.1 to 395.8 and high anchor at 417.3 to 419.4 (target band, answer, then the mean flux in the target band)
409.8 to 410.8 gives 0.12 nm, 111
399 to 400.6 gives -0.40 nm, 138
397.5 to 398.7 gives -0.27 nm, 132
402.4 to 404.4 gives -0.40 nm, 139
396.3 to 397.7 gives 0.36 nm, 79.4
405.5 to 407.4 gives -0.29 nm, 138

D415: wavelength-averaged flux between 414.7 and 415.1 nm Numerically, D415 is 144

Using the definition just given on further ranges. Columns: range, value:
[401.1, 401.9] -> 143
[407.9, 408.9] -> 141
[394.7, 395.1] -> 128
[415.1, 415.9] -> 140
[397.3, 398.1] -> 123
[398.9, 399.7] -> 141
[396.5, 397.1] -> 48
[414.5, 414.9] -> 140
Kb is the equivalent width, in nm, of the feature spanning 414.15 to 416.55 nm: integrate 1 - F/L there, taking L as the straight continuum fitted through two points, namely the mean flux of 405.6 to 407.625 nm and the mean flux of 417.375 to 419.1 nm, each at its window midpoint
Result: -0.045 nm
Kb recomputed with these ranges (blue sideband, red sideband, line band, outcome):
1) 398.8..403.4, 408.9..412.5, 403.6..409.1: -0.11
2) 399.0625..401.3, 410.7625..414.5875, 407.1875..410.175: 0.10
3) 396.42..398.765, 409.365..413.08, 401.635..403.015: -0.36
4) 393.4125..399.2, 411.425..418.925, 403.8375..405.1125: -0.14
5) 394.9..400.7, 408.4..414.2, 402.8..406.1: -0.28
